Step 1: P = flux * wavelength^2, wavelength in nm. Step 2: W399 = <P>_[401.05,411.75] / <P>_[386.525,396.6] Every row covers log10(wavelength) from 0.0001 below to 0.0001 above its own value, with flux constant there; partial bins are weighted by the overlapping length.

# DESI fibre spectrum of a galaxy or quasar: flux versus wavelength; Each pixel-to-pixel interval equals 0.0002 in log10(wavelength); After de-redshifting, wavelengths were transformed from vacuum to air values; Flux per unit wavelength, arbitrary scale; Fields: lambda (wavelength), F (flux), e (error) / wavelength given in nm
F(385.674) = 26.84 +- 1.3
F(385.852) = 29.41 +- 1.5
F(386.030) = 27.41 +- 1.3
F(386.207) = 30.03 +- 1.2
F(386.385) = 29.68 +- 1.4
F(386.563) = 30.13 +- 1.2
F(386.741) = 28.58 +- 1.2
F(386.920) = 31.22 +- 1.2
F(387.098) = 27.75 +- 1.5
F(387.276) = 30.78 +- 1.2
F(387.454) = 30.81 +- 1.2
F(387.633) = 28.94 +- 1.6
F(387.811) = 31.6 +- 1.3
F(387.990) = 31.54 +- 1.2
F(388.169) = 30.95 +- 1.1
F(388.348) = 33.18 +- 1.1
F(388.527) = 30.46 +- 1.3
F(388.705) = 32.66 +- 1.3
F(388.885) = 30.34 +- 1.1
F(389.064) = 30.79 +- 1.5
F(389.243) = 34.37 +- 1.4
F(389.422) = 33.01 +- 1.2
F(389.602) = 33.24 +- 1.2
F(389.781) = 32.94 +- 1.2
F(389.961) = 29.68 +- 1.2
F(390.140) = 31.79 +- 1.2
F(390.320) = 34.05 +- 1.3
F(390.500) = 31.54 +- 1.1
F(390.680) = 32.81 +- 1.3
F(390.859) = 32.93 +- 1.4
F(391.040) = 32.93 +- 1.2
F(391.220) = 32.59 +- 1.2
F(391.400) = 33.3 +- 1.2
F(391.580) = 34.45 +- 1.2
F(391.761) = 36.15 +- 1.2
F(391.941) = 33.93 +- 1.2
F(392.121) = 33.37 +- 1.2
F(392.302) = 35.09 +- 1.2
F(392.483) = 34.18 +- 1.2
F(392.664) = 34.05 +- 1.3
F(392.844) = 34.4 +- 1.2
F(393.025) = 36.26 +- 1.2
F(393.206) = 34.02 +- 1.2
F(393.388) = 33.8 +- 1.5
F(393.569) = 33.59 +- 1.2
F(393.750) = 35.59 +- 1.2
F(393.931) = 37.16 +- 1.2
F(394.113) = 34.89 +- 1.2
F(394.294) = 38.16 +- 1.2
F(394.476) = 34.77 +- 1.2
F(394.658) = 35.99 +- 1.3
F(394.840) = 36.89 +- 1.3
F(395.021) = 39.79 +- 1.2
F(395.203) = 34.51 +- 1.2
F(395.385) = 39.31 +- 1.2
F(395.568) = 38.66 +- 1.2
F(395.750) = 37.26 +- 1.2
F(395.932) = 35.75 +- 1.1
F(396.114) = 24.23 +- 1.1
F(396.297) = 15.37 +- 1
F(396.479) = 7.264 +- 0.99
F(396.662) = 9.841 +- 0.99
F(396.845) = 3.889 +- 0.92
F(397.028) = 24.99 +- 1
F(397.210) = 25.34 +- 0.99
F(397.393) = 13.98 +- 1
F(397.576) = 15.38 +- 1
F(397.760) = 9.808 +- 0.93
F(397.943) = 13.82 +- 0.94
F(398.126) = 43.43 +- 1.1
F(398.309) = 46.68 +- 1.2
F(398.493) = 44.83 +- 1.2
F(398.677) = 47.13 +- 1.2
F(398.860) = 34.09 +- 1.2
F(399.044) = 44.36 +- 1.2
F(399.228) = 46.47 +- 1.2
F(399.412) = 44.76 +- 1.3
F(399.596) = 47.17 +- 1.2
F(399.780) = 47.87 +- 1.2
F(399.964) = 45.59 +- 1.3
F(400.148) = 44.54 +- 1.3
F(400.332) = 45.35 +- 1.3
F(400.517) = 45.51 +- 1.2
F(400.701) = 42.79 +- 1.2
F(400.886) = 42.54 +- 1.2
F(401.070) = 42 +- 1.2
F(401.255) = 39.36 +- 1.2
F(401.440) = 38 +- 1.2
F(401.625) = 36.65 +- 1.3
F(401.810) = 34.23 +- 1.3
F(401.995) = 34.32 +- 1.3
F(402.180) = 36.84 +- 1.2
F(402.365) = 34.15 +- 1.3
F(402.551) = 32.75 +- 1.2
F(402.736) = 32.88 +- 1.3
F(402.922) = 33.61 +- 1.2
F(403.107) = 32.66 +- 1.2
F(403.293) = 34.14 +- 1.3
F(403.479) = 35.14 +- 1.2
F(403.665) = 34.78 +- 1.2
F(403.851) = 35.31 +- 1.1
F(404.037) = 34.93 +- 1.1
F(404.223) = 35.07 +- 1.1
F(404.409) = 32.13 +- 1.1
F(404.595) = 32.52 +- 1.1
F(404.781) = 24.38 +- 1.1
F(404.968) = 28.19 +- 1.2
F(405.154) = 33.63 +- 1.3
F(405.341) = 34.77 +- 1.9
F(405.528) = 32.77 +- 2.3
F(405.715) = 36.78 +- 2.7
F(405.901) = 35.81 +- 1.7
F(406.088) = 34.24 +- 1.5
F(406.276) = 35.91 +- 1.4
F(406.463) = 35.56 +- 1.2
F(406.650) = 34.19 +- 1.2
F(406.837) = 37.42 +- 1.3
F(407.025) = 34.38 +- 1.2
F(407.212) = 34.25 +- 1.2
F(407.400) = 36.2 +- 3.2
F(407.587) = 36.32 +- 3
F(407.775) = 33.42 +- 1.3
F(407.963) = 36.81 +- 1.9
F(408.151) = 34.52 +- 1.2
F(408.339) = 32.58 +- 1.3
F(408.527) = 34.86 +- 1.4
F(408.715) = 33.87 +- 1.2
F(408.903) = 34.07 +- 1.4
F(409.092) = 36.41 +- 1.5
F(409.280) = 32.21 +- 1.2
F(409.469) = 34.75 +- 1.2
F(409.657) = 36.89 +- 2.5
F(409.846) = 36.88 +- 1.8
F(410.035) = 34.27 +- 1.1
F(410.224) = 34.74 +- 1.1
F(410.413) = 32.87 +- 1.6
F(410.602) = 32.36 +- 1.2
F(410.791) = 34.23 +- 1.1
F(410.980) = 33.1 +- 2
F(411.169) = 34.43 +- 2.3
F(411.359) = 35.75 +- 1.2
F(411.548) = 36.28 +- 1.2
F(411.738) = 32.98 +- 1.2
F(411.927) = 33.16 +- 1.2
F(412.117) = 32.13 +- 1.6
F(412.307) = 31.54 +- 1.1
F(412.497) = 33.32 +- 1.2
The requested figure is 1.1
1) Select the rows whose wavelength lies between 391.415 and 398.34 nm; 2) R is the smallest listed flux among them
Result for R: 3.889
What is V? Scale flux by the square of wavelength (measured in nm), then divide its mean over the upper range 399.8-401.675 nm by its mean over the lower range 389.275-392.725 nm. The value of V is 1.3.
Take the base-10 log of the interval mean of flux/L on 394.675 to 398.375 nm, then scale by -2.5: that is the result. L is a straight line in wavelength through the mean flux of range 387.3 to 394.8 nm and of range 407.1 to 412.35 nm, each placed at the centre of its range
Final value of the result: 0.29 mag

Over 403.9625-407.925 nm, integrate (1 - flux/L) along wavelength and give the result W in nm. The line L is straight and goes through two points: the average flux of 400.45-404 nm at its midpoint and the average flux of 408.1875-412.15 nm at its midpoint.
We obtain 0.17 nm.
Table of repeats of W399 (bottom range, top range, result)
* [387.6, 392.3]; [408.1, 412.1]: 1.17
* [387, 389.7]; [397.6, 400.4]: 1.34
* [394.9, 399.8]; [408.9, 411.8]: 1.20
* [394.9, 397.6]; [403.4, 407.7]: 1.45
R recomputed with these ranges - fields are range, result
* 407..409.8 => 32.21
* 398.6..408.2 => 24.38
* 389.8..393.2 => 29.68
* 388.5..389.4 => 30.34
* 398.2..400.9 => 34.09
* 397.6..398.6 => 9.808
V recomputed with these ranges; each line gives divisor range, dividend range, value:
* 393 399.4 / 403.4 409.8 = 1.16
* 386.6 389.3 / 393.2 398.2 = 0.94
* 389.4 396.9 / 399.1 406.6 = 1.21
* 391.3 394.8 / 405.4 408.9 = 1.07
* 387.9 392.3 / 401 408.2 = 1.14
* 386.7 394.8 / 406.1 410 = 1.16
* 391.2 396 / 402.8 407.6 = 1.01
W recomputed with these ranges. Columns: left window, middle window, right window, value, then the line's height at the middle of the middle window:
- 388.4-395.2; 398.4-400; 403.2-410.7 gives -0.50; 34.1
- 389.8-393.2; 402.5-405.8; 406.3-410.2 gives 0.14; 34.6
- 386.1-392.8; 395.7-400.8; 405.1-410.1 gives 0.17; 33.5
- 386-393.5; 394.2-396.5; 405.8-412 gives 0.00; 33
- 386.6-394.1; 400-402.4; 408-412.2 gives -0.46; 33.6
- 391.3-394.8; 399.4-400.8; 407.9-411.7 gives -0.43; 34.8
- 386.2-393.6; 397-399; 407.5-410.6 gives 0.23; 33.3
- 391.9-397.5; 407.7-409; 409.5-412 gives -0.02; 33.9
